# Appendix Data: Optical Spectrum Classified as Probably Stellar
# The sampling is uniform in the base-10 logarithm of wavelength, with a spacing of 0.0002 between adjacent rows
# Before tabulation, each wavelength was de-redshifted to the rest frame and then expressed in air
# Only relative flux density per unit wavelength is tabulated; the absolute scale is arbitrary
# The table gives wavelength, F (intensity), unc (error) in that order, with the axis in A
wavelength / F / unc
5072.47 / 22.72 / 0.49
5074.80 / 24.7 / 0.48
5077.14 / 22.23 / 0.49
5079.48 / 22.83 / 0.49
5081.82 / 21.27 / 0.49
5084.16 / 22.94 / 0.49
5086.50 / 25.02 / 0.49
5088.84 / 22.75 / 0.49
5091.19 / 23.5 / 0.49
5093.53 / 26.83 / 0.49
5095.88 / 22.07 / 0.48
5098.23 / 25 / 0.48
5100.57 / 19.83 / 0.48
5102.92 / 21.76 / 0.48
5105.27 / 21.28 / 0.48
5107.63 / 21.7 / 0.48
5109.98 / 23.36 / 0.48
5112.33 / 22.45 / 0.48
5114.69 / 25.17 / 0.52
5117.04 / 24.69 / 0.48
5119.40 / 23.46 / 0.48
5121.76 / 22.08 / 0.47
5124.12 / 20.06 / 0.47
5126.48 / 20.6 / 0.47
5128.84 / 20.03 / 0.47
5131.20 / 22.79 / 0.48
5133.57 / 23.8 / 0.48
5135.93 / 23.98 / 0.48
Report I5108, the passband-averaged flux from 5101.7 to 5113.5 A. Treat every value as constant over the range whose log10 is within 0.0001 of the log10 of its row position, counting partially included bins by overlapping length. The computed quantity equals 22.1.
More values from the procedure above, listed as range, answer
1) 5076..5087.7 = 22.9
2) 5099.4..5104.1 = 20.8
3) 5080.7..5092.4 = 23.1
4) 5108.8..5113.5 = 22.9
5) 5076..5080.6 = 22.5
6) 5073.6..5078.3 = 23.5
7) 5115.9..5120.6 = 24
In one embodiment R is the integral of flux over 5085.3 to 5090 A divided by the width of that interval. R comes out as 23.9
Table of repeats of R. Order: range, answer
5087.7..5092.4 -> 23.2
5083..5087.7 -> 24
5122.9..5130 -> 20.2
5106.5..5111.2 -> 22.6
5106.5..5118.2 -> 23.5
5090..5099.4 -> 24.3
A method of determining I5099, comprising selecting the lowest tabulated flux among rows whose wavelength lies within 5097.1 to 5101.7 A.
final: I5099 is 19.83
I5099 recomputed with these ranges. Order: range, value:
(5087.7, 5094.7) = 22.75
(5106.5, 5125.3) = 20.06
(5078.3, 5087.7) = 21.27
